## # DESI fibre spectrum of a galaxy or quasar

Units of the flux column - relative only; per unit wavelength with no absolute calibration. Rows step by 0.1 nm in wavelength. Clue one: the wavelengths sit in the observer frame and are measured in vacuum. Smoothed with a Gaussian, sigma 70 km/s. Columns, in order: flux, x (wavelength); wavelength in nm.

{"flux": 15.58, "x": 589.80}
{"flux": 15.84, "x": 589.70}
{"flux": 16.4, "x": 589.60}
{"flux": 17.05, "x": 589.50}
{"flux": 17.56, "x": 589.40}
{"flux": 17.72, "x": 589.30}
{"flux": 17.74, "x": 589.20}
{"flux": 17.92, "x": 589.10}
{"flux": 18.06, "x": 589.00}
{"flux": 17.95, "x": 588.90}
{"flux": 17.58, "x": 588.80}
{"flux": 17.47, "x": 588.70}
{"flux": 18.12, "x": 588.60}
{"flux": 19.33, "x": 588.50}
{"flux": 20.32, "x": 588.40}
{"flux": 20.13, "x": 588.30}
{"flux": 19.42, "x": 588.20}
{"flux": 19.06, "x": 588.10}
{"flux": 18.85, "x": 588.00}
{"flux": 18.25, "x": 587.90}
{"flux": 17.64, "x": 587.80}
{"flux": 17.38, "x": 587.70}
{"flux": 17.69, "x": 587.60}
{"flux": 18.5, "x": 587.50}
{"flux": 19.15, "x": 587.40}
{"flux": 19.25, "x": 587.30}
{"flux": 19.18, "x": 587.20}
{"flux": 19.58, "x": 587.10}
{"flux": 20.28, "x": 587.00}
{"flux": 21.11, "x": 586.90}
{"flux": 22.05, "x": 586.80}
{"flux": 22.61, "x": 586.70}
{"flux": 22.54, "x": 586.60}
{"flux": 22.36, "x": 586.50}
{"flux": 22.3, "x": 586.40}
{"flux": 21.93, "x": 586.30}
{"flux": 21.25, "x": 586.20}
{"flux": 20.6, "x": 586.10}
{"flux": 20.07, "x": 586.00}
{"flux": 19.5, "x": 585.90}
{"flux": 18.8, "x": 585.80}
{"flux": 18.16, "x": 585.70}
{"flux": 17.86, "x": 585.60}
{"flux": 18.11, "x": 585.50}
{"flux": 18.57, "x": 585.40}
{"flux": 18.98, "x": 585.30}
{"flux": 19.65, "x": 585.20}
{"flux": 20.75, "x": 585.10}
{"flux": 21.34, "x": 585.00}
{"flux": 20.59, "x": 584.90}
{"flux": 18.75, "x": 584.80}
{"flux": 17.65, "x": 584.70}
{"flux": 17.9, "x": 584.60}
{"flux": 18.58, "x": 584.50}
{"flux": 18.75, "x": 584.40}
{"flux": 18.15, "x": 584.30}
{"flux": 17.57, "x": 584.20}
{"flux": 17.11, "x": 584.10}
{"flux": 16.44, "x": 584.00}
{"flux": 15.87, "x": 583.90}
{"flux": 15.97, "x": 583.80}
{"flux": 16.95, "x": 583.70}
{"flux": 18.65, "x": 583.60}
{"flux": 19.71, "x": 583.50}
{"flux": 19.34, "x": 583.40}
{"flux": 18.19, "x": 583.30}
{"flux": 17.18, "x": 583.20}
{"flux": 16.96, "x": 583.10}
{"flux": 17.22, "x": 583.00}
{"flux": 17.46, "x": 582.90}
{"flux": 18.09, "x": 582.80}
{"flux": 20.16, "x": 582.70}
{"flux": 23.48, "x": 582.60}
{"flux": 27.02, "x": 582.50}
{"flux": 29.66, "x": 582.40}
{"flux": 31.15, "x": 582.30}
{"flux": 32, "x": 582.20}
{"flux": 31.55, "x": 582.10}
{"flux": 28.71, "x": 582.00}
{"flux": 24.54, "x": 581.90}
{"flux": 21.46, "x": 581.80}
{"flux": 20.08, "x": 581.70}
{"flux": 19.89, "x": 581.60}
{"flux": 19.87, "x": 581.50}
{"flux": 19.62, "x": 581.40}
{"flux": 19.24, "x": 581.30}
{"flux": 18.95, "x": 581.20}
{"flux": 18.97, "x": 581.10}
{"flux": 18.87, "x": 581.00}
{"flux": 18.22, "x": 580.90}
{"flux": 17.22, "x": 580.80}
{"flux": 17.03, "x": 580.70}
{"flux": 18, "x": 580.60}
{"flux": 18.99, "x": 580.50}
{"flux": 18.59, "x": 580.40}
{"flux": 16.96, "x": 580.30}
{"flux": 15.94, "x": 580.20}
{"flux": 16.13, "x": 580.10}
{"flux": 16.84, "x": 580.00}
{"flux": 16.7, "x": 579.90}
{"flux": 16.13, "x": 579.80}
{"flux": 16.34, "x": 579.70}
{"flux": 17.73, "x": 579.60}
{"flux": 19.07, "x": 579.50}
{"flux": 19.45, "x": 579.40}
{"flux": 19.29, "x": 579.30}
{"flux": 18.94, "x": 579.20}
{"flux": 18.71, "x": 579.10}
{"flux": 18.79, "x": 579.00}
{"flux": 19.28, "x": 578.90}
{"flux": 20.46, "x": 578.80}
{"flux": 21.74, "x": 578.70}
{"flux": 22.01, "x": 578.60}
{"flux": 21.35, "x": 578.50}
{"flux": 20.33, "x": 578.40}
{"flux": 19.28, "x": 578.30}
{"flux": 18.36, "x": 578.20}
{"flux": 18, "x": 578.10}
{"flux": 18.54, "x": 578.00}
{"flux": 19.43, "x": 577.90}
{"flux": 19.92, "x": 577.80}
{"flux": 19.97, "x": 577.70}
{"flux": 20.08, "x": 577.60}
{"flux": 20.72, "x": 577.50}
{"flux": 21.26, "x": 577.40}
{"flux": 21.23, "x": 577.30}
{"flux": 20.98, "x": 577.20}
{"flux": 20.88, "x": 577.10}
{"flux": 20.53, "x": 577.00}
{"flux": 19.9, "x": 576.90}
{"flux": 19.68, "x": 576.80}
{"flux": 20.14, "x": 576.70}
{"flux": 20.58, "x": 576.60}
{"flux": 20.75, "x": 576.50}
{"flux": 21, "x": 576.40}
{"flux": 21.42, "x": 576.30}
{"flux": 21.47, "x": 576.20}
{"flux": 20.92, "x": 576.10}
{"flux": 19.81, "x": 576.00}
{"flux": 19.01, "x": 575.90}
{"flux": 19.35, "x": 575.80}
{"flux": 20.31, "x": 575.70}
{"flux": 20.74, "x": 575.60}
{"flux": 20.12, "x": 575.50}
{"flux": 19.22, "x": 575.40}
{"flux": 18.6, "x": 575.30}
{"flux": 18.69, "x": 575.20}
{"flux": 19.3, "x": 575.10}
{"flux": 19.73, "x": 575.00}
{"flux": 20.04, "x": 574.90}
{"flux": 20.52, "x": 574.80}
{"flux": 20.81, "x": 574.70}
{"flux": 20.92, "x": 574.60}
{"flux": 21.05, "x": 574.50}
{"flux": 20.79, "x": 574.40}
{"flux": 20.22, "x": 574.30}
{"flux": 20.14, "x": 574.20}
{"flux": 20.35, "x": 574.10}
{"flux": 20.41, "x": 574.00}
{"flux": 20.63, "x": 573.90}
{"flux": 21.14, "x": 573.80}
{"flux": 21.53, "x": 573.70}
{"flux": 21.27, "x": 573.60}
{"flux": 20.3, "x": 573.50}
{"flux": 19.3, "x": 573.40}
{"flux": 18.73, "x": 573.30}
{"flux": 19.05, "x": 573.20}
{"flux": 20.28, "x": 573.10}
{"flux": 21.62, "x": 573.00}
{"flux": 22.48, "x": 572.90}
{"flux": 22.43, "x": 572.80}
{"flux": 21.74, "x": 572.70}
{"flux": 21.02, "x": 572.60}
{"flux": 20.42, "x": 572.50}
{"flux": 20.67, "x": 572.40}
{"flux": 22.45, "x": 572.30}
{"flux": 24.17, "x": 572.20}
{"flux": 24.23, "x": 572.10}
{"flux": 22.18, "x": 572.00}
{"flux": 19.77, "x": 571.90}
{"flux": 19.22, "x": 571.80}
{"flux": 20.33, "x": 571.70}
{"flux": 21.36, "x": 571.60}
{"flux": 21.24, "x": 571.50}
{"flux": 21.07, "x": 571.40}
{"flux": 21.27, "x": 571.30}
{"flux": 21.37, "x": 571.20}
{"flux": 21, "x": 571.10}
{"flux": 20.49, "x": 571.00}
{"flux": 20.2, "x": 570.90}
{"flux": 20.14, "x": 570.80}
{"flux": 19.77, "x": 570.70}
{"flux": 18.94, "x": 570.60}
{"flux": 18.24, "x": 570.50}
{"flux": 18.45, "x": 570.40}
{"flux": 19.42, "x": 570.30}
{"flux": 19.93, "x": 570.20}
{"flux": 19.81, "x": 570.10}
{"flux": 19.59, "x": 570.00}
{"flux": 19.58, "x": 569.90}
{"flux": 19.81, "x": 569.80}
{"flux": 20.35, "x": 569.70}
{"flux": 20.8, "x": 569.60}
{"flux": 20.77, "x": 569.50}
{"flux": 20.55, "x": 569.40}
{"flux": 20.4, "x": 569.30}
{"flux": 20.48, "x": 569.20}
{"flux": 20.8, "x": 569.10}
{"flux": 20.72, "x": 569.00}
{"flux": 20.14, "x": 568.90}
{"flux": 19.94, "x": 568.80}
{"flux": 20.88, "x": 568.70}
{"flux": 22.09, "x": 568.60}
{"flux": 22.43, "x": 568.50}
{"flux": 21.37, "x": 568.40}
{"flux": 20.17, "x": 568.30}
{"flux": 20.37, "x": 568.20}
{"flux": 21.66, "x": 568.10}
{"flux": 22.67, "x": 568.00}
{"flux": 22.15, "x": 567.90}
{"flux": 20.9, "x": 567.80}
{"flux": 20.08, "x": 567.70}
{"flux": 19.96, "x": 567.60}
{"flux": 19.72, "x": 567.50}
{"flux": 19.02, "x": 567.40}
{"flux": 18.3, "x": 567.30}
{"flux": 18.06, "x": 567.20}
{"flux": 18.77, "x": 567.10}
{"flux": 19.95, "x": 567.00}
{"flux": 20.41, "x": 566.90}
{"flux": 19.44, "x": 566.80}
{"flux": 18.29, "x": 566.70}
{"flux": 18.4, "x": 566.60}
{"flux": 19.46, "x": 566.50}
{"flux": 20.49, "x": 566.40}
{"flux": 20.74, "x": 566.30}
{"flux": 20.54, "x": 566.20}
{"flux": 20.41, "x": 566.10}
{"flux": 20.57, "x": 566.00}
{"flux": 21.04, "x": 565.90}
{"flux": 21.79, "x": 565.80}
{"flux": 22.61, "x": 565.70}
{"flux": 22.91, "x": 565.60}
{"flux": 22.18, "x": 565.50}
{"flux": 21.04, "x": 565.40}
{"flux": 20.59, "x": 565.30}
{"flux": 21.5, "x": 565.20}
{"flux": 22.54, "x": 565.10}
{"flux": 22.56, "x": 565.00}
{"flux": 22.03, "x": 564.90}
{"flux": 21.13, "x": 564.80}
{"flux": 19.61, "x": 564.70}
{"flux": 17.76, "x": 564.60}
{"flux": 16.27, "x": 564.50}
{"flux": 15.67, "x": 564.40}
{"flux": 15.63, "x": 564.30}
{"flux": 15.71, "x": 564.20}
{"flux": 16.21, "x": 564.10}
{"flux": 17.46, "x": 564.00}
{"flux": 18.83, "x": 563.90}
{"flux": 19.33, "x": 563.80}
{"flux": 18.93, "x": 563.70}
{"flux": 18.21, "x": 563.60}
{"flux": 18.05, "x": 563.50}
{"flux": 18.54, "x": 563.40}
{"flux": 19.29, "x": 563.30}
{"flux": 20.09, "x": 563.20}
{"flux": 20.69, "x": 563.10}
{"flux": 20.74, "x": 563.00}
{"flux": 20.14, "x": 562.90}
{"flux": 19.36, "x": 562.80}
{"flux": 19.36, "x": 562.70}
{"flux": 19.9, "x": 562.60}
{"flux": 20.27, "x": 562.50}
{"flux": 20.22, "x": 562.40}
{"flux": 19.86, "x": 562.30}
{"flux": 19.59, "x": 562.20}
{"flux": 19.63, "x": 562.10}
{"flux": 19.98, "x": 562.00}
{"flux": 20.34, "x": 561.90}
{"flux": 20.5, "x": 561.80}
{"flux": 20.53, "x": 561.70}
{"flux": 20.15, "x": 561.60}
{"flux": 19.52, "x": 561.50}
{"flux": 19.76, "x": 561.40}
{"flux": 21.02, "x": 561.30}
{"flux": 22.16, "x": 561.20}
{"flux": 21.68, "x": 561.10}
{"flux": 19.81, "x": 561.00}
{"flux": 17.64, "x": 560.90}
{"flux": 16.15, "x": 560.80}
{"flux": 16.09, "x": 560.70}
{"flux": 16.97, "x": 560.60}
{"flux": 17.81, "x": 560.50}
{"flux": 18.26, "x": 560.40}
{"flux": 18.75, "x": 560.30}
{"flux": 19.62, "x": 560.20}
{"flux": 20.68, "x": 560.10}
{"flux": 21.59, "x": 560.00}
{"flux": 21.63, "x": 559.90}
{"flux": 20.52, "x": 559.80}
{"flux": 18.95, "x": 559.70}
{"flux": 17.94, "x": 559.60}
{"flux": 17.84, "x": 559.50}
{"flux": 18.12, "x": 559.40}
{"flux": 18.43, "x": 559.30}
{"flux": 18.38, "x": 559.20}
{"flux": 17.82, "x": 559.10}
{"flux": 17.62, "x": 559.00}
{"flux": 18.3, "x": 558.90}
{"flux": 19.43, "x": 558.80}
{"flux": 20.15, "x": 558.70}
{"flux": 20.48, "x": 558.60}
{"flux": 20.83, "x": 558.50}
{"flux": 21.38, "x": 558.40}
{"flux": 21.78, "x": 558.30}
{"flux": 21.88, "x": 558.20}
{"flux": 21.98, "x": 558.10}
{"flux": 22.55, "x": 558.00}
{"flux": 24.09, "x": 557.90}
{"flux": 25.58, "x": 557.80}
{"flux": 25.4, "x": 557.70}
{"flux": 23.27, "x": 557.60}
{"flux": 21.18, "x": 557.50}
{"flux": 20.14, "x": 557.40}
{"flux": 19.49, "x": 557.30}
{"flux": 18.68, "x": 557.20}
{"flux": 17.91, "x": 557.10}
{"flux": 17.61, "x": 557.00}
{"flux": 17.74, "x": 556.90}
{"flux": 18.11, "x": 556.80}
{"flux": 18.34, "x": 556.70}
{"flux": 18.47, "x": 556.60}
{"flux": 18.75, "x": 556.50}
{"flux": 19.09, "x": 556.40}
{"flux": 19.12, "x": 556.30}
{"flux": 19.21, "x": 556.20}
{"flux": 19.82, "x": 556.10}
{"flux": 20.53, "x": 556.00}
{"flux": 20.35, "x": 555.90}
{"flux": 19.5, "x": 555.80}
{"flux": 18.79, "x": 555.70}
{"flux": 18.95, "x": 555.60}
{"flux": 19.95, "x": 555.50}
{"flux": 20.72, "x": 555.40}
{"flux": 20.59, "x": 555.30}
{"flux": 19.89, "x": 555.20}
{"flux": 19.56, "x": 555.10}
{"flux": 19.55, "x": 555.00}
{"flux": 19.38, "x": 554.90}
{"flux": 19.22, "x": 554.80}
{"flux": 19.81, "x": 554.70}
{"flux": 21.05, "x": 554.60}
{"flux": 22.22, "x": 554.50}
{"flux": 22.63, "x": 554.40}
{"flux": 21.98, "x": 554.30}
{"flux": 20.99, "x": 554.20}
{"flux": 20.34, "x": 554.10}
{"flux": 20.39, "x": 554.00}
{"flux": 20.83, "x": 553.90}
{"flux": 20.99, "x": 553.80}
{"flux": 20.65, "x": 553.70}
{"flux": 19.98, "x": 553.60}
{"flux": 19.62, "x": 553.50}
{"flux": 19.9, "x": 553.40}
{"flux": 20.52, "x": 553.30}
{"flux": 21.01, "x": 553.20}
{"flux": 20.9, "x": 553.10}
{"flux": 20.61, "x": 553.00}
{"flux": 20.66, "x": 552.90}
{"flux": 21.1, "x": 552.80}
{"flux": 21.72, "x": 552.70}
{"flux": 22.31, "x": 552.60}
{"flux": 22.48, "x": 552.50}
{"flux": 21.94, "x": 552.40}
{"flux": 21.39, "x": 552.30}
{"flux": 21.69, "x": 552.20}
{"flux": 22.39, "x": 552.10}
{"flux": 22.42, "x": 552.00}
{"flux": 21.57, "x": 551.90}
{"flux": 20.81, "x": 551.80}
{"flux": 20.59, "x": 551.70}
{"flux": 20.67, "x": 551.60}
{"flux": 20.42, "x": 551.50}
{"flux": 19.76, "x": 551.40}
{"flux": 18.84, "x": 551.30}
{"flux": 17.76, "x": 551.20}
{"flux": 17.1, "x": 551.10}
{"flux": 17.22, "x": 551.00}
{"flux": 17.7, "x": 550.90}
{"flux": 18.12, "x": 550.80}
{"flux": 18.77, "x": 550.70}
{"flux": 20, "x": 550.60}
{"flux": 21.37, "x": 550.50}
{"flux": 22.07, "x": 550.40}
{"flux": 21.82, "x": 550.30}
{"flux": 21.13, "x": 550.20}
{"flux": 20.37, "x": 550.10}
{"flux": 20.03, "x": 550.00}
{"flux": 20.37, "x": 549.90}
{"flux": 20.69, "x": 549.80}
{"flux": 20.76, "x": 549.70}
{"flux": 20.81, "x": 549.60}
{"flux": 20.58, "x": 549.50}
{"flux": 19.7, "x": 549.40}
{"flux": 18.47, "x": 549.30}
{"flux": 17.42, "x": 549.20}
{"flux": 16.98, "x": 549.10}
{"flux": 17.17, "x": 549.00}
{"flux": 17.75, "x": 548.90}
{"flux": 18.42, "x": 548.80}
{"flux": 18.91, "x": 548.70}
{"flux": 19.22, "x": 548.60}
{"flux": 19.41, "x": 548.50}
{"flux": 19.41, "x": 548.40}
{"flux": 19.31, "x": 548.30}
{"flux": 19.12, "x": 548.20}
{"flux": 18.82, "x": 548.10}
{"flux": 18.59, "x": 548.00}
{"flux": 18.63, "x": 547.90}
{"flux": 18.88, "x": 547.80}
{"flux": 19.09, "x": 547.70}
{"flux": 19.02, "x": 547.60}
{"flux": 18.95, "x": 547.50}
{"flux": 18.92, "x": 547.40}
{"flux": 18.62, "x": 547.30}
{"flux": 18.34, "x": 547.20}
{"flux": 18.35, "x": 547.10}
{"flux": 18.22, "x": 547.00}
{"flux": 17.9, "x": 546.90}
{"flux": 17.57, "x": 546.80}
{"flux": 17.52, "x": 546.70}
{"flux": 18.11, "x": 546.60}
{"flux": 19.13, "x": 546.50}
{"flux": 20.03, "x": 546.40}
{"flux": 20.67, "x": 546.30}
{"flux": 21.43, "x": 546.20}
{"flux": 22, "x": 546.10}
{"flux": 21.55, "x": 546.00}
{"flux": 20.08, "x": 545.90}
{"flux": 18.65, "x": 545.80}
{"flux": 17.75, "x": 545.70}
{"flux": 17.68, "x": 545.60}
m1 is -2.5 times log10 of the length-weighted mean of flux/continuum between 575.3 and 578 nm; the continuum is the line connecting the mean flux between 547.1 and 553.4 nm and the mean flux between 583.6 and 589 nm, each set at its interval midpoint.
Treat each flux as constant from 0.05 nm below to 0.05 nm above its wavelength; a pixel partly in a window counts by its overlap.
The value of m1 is -0.05 mag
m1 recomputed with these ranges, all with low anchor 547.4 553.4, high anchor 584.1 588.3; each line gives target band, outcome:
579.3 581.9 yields 0.07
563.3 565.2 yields 0.06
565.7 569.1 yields -0.04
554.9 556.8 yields 0.02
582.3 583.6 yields -0.06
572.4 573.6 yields -0.06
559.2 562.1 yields 0.02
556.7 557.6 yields 0.04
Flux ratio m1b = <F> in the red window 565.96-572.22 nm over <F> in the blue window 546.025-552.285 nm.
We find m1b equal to 1.0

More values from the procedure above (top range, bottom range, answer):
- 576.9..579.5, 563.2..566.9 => 1.02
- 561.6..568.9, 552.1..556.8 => 0.98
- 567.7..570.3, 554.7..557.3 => 1.08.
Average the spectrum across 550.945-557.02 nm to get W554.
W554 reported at 20.2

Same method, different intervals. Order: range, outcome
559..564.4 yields 19.1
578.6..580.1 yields 18.6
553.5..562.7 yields 19.9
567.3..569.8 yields 20.7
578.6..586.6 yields 19.7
